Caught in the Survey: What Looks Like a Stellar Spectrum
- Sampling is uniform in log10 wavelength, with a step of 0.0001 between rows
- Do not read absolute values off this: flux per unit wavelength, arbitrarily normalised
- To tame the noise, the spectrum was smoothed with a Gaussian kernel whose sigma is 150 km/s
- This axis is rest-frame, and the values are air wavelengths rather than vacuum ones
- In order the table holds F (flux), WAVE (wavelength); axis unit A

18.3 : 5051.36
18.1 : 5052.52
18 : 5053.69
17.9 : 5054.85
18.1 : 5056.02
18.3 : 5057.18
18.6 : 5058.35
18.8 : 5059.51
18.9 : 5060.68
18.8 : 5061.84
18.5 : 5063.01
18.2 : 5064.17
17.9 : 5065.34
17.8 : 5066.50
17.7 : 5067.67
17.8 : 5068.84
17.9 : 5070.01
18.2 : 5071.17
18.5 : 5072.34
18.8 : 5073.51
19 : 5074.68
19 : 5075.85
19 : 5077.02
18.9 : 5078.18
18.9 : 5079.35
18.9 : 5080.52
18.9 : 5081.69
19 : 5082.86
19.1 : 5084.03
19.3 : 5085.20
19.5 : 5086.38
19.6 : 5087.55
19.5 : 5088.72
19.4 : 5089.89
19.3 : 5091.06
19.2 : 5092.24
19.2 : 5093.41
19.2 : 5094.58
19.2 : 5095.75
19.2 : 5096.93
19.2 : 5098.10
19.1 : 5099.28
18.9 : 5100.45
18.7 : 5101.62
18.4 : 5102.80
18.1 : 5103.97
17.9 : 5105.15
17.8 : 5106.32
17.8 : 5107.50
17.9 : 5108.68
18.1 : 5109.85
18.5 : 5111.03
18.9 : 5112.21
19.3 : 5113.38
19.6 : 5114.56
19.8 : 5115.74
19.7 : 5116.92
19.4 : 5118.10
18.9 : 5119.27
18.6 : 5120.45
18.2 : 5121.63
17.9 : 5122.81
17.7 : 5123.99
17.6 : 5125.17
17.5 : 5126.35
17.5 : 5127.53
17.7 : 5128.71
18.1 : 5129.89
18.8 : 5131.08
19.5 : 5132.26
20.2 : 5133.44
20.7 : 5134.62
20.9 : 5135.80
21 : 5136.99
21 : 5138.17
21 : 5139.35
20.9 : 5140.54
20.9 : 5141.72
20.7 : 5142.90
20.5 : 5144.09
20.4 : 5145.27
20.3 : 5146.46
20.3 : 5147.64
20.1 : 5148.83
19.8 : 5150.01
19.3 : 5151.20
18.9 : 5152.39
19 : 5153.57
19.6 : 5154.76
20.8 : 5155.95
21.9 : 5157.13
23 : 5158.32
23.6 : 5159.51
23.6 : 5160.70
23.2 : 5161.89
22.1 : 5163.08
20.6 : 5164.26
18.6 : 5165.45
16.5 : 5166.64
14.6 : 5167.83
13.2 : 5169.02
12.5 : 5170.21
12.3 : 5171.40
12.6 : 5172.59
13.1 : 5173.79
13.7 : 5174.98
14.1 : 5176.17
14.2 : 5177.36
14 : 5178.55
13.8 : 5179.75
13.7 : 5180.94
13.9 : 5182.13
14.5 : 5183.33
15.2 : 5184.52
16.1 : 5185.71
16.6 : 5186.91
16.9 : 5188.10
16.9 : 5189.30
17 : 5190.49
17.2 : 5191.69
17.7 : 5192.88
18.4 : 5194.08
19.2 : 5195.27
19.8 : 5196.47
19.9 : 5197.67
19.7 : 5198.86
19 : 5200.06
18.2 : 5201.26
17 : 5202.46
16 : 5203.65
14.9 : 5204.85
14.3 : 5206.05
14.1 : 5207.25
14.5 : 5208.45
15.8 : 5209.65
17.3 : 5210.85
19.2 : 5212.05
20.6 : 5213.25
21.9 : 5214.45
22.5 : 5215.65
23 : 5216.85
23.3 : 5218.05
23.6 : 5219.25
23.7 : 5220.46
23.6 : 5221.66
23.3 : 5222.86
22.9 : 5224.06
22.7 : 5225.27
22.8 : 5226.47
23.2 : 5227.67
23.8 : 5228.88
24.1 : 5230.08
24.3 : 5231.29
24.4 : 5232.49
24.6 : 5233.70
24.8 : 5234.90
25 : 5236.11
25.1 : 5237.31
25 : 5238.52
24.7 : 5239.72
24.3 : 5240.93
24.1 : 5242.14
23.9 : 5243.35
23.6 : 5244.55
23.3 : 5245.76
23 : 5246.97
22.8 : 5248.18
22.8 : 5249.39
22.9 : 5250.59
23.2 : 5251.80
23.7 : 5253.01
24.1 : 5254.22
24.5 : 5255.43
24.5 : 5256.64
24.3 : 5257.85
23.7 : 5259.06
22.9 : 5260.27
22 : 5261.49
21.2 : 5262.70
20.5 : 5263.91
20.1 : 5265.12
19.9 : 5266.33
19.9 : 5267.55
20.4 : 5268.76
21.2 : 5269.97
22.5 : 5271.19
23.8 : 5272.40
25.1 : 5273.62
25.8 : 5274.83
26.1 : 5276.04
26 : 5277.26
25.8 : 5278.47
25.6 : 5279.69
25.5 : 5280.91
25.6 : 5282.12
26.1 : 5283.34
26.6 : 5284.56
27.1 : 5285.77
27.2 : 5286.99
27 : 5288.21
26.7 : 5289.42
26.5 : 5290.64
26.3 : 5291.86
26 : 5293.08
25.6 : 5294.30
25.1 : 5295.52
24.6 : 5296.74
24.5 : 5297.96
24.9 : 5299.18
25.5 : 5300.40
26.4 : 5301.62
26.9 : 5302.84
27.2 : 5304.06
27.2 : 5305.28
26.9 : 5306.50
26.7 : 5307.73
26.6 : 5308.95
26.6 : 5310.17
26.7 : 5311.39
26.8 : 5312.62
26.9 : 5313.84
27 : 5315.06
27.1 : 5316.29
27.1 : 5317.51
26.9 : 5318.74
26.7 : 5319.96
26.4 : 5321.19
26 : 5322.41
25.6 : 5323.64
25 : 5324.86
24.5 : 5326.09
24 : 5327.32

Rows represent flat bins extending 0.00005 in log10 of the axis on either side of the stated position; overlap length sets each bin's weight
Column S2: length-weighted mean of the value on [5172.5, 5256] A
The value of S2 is 20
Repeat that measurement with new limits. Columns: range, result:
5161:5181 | 15.6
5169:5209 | 15.8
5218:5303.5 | 24.2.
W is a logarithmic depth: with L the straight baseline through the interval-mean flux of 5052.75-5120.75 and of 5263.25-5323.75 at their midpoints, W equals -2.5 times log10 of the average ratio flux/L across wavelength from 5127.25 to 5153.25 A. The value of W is 0.03 mag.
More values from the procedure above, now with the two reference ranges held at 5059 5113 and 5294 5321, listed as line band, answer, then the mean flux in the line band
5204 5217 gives 0.28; 17.8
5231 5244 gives -0.03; 24.6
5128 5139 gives 0.03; 19.8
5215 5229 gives 0.01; 23.2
